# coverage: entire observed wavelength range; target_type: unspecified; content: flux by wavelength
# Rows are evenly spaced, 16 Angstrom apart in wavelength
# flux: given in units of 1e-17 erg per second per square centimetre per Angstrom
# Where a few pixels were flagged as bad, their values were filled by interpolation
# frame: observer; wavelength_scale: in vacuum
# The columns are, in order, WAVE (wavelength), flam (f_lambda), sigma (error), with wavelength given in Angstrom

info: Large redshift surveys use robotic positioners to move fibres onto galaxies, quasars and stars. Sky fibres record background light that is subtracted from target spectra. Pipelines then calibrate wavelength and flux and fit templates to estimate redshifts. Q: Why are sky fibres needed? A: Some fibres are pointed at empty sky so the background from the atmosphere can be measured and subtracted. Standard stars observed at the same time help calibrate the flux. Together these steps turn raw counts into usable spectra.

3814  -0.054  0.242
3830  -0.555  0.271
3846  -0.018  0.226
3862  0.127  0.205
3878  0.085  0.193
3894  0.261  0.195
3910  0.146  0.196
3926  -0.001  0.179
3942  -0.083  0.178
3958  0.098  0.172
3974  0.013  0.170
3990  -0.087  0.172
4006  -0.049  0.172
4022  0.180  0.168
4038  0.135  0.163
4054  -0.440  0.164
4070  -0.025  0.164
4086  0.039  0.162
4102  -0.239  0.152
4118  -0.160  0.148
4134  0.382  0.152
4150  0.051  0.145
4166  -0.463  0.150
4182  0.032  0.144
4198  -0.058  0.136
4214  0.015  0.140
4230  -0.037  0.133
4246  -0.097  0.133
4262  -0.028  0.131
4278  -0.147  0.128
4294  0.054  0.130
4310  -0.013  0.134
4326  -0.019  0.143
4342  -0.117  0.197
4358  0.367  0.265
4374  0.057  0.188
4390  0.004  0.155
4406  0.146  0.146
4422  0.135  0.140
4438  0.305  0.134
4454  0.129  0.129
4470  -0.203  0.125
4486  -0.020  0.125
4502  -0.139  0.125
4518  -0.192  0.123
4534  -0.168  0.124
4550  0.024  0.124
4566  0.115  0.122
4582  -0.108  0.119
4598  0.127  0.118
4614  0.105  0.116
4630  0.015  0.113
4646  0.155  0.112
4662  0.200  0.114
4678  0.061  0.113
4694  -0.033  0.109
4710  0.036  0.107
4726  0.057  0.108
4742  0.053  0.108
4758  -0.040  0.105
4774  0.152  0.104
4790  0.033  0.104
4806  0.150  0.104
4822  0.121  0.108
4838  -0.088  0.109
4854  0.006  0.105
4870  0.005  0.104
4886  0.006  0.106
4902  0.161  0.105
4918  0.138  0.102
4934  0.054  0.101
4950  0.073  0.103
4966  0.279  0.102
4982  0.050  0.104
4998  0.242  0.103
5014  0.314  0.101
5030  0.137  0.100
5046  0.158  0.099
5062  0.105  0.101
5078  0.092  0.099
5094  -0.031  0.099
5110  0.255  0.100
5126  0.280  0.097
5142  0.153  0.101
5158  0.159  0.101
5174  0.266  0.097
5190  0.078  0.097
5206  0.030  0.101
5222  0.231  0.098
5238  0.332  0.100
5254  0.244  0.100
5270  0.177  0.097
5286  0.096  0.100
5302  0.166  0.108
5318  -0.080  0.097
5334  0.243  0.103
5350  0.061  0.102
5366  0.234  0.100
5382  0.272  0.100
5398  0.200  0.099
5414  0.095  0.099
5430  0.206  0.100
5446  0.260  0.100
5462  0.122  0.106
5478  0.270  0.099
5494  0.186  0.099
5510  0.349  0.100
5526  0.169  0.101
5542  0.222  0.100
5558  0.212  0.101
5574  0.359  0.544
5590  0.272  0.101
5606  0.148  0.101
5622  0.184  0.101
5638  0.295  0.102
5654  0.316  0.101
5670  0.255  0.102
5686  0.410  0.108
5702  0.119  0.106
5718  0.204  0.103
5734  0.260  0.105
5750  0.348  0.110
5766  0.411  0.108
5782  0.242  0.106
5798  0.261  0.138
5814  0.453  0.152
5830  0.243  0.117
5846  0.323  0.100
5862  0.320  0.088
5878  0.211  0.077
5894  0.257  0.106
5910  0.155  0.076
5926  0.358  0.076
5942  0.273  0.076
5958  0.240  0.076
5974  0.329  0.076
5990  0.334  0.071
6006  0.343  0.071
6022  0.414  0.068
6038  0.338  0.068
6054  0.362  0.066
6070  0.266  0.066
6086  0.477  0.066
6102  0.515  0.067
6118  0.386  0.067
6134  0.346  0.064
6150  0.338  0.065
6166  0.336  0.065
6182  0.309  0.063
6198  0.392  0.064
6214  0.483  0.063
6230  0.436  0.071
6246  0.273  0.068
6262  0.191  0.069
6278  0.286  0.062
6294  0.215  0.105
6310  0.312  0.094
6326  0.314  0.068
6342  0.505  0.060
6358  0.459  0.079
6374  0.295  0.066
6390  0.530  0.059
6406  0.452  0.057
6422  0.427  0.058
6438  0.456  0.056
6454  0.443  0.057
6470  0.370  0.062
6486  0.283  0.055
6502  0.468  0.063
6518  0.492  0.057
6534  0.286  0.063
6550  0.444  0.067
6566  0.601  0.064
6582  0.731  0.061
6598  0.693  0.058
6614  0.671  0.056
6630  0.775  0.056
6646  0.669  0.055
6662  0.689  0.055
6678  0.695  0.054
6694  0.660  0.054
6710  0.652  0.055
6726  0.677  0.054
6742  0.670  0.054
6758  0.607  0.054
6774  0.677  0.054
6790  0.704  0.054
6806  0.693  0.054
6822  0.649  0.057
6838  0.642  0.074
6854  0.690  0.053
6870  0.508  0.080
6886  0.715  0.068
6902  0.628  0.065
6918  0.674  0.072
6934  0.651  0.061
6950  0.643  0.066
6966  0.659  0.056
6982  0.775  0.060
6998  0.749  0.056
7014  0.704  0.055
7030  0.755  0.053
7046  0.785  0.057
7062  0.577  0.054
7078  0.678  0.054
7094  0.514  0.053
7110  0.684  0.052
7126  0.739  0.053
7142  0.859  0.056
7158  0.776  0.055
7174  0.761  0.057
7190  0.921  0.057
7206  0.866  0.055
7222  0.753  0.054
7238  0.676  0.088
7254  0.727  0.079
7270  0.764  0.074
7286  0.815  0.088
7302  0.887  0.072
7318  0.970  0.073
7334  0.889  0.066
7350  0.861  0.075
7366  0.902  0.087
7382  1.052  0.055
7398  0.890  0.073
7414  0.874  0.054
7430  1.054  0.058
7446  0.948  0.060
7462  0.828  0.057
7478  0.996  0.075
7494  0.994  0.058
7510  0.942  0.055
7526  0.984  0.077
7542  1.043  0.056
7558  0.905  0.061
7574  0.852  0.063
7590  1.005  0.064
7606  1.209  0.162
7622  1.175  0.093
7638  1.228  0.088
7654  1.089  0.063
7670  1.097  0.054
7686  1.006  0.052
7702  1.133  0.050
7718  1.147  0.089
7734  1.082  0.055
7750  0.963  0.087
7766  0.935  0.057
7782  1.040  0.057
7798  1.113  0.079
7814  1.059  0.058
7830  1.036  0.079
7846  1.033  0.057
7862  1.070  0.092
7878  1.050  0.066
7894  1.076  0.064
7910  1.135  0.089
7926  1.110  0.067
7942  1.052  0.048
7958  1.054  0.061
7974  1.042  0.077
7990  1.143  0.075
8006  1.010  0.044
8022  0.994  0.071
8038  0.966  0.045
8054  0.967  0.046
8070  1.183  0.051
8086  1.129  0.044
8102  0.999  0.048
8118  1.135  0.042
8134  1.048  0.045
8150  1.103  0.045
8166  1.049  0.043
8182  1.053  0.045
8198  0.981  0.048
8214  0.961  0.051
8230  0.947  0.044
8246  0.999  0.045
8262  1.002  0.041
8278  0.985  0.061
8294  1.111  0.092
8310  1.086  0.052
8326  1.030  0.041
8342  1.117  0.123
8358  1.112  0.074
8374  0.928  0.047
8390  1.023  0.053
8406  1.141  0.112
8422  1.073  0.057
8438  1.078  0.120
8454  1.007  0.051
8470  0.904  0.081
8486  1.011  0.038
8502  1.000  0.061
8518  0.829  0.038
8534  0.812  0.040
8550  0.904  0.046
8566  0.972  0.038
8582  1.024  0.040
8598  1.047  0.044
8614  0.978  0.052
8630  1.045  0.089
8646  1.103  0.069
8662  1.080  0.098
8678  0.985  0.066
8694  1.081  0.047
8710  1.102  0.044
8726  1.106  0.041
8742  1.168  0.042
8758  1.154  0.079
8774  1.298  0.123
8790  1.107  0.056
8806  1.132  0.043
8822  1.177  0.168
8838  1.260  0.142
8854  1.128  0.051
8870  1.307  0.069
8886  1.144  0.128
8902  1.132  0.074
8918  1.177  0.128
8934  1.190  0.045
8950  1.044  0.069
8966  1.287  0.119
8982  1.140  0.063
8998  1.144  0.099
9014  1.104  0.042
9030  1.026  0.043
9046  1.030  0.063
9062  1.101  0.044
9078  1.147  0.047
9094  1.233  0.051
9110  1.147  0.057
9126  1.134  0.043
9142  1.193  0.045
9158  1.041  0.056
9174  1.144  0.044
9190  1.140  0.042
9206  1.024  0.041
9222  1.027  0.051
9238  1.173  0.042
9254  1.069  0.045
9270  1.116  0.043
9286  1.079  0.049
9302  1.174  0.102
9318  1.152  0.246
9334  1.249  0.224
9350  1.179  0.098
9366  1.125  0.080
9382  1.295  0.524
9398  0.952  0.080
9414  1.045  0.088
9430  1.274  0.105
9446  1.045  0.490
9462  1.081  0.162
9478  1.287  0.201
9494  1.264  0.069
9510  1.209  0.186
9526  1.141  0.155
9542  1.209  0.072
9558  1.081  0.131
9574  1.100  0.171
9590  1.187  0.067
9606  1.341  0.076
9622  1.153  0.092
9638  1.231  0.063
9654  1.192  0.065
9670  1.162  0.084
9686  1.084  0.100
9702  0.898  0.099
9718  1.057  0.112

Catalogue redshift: 0.65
